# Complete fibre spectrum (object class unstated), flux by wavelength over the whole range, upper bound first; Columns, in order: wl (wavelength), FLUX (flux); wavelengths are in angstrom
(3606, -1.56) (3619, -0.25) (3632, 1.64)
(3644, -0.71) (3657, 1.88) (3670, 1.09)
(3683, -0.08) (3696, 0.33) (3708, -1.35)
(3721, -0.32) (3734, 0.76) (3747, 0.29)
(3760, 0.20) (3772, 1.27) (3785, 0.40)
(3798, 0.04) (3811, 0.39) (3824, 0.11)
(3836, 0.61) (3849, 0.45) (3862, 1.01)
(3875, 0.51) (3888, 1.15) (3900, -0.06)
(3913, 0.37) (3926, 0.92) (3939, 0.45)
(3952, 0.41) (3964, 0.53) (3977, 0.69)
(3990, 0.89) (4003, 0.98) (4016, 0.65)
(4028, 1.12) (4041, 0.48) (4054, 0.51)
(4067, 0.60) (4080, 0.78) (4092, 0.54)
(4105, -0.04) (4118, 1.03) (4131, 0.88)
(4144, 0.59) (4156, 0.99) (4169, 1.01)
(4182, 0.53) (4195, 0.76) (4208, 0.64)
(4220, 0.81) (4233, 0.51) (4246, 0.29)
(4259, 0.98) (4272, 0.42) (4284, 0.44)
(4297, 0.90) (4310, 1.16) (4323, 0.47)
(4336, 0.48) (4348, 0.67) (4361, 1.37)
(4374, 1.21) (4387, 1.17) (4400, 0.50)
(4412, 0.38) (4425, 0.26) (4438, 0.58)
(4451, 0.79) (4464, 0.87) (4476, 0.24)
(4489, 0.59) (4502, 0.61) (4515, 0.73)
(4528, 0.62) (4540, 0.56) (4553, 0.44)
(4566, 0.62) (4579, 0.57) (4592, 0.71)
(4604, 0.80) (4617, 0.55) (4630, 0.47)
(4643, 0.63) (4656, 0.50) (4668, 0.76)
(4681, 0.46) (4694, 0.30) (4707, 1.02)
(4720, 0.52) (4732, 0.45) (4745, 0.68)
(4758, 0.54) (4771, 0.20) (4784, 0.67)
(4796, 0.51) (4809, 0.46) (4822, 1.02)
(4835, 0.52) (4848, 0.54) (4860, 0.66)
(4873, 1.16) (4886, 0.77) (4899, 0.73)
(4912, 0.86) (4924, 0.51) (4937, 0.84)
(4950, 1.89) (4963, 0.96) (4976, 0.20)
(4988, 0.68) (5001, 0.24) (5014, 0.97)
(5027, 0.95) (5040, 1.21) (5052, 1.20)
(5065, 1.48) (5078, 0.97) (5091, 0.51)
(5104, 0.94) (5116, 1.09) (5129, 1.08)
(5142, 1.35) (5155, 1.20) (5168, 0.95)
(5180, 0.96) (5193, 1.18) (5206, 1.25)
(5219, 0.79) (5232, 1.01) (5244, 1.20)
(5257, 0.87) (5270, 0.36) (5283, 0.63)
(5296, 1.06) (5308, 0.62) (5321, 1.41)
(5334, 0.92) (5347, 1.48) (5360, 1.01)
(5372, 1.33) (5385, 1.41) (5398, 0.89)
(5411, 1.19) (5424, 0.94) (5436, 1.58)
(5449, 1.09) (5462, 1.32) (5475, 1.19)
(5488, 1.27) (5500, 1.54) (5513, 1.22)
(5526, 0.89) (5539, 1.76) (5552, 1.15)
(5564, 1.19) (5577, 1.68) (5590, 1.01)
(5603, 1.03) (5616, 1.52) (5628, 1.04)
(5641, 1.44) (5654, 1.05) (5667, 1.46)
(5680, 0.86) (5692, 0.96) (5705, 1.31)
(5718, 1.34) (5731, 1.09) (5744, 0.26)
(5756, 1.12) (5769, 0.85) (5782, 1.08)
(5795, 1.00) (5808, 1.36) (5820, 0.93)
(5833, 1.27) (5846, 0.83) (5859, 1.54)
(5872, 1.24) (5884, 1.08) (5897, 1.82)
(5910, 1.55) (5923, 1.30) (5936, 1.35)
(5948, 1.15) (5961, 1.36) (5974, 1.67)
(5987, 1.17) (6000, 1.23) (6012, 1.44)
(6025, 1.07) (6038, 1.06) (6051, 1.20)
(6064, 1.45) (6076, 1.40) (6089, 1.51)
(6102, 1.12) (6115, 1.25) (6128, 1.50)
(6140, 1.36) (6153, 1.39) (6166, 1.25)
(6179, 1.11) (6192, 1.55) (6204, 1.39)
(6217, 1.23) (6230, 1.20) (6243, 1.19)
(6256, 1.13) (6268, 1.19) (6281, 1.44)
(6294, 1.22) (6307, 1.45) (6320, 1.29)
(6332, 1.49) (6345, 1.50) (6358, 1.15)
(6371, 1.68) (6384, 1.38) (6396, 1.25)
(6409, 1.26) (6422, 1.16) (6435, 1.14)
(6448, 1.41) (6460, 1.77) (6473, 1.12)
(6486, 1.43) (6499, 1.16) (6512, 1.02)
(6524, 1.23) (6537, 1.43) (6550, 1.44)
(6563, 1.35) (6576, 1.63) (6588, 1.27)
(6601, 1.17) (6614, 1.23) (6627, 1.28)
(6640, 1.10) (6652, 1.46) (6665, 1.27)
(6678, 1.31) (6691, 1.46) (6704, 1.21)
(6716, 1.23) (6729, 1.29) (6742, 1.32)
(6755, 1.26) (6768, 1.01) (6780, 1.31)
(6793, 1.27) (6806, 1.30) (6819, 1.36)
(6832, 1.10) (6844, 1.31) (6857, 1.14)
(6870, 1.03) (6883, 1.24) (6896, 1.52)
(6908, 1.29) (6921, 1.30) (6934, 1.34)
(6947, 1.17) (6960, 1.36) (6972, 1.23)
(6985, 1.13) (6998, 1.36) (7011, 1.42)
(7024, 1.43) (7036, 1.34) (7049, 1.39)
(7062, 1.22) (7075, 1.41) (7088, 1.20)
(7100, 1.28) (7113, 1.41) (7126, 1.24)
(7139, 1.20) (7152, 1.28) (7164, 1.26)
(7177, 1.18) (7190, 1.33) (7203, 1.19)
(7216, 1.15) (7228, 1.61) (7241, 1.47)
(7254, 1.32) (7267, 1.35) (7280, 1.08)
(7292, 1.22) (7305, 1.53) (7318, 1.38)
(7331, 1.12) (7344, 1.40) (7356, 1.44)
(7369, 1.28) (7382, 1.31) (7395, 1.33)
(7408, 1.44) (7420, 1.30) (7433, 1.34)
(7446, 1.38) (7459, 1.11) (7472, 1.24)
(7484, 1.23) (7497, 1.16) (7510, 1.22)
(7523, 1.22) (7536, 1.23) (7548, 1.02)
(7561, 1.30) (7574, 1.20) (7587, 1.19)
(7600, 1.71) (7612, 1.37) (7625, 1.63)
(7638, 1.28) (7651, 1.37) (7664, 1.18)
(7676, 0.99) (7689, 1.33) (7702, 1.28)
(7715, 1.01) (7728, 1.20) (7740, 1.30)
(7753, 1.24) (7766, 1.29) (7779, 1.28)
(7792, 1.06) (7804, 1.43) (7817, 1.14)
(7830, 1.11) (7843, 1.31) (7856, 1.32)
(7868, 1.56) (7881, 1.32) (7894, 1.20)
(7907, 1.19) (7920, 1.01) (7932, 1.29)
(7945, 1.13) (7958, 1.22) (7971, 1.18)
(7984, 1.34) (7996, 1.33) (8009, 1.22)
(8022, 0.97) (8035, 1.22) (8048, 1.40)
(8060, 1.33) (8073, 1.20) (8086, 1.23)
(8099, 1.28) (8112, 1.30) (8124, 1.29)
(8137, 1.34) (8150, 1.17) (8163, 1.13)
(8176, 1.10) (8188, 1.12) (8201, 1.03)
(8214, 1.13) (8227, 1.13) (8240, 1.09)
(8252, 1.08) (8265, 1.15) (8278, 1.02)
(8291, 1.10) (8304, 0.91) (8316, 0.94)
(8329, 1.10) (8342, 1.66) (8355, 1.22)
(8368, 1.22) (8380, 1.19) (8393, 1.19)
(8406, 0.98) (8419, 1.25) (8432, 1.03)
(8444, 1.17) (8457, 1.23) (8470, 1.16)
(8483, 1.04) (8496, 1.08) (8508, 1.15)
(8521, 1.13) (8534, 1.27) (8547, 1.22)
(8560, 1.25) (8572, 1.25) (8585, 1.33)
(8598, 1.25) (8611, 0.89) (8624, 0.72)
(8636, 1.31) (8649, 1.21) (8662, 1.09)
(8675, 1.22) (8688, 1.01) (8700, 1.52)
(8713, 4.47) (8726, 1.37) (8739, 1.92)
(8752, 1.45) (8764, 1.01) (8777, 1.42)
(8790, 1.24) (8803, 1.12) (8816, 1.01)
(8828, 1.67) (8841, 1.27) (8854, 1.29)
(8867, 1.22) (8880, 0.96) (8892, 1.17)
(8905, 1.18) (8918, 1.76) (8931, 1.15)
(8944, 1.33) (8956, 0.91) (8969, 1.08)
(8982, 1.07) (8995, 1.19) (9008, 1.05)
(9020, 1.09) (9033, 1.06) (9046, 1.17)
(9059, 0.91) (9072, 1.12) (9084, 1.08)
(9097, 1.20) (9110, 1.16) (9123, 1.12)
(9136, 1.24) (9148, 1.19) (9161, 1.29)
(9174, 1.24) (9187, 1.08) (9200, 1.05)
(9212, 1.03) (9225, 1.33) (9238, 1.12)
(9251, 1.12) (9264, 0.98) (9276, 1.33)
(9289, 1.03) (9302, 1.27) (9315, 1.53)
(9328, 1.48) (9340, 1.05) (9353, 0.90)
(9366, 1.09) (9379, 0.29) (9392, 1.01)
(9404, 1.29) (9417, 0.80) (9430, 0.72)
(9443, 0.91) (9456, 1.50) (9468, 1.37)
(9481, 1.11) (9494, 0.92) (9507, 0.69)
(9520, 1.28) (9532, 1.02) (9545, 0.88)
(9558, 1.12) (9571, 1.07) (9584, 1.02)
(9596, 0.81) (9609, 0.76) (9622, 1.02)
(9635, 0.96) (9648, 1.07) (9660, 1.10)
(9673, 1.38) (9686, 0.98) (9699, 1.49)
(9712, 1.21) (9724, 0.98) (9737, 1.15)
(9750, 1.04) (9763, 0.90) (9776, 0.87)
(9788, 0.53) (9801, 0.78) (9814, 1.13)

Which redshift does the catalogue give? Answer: 0.33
